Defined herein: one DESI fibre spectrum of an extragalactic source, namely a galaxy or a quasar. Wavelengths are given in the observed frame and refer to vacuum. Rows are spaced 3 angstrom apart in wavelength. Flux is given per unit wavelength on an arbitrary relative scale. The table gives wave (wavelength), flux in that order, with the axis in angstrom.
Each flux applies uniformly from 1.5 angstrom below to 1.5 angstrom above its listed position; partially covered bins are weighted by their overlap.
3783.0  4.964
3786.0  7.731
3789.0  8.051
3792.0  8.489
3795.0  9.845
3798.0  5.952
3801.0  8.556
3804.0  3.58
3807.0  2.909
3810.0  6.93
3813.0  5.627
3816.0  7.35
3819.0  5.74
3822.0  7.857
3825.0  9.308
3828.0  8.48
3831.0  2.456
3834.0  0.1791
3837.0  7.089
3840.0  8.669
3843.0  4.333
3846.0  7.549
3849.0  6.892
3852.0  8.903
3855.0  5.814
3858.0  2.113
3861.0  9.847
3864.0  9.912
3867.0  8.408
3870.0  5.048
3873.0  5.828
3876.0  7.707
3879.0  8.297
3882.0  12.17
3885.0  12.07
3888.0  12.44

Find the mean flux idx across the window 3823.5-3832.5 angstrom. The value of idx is 6.75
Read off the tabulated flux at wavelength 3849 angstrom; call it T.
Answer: 6.892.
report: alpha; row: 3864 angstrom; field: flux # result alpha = 9.912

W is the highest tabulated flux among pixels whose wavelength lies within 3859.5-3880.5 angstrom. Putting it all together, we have 9.912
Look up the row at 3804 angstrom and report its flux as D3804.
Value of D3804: 3.58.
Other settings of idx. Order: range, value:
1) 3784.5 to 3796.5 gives 8.53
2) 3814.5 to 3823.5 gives 6.98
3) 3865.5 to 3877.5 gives 6.75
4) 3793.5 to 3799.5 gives 7.9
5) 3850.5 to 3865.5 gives 7.32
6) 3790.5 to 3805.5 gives 7.28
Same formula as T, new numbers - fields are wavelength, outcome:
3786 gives 7.731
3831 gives 2.456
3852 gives 8.903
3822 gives 7.857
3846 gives 7.549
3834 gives 0.1791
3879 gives 8.297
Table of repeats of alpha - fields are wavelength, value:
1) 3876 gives 7.707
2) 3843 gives 4.333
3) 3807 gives 2.909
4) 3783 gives 4.964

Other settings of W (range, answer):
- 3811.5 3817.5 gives 7.35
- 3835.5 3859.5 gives 8.903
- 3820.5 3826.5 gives 9.308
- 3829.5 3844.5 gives 8.669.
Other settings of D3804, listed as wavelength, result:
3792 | 8.489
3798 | 5.952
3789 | 8.051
